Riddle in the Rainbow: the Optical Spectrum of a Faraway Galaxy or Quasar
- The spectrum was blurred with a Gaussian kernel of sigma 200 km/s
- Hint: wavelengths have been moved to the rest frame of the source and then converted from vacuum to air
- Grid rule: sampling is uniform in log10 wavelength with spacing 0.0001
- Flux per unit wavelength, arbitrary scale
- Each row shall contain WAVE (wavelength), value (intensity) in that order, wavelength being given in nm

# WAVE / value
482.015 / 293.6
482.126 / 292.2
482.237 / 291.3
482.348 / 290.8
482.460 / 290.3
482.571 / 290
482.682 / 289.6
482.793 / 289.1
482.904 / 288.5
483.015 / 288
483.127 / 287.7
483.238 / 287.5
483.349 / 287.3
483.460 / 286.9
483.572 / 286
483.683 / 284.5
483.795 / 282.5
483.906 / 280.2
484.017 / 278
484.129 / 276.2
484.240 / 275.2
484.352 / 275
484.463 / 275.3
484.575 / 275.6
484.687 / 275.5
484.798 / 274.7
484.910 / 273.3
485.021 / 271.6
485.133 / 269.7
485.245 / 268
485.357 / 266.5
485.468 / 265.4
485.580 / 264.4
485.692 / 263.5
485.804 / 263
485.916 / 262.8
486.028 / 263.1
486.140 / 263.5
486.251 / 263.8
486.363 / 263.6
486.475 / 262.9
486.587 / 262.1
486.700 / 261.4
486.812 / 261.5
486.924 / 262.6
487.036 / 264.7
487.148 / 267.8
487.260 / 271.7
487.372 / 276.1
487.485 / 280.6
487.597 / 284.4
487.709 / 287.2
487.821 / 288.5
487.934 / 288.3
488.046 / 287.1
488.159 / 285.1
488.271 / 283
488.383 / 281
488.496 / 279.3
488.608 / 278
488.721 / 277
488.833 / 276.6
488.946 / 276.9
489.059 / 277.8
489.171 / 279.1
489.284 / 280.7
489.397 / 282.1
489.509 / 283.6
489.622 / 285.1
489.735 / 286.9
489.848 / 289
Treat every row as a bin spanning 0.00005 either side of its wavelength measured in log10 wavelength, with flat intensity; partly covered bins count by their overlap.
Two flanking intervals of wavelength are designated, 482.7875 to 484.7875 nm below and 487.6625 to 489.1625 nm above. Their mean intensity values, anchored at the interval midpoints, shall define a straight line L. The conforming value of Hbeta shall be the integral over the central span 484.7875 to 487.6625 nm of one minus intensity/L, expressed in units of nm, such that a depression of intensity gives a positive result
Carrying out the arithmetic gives 0.15 nm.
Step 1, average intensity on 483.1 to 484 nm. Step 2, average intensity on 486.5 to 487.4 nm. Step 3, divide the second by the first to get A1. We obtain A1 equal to 0.9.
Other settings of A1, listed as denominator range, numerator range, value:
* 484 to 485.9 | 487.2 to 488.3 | 1.05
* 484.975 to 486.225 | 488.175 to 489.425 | 1.05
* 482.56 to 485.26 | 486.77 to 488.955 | 0.99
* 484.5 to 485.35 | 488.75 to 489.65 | 1.03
